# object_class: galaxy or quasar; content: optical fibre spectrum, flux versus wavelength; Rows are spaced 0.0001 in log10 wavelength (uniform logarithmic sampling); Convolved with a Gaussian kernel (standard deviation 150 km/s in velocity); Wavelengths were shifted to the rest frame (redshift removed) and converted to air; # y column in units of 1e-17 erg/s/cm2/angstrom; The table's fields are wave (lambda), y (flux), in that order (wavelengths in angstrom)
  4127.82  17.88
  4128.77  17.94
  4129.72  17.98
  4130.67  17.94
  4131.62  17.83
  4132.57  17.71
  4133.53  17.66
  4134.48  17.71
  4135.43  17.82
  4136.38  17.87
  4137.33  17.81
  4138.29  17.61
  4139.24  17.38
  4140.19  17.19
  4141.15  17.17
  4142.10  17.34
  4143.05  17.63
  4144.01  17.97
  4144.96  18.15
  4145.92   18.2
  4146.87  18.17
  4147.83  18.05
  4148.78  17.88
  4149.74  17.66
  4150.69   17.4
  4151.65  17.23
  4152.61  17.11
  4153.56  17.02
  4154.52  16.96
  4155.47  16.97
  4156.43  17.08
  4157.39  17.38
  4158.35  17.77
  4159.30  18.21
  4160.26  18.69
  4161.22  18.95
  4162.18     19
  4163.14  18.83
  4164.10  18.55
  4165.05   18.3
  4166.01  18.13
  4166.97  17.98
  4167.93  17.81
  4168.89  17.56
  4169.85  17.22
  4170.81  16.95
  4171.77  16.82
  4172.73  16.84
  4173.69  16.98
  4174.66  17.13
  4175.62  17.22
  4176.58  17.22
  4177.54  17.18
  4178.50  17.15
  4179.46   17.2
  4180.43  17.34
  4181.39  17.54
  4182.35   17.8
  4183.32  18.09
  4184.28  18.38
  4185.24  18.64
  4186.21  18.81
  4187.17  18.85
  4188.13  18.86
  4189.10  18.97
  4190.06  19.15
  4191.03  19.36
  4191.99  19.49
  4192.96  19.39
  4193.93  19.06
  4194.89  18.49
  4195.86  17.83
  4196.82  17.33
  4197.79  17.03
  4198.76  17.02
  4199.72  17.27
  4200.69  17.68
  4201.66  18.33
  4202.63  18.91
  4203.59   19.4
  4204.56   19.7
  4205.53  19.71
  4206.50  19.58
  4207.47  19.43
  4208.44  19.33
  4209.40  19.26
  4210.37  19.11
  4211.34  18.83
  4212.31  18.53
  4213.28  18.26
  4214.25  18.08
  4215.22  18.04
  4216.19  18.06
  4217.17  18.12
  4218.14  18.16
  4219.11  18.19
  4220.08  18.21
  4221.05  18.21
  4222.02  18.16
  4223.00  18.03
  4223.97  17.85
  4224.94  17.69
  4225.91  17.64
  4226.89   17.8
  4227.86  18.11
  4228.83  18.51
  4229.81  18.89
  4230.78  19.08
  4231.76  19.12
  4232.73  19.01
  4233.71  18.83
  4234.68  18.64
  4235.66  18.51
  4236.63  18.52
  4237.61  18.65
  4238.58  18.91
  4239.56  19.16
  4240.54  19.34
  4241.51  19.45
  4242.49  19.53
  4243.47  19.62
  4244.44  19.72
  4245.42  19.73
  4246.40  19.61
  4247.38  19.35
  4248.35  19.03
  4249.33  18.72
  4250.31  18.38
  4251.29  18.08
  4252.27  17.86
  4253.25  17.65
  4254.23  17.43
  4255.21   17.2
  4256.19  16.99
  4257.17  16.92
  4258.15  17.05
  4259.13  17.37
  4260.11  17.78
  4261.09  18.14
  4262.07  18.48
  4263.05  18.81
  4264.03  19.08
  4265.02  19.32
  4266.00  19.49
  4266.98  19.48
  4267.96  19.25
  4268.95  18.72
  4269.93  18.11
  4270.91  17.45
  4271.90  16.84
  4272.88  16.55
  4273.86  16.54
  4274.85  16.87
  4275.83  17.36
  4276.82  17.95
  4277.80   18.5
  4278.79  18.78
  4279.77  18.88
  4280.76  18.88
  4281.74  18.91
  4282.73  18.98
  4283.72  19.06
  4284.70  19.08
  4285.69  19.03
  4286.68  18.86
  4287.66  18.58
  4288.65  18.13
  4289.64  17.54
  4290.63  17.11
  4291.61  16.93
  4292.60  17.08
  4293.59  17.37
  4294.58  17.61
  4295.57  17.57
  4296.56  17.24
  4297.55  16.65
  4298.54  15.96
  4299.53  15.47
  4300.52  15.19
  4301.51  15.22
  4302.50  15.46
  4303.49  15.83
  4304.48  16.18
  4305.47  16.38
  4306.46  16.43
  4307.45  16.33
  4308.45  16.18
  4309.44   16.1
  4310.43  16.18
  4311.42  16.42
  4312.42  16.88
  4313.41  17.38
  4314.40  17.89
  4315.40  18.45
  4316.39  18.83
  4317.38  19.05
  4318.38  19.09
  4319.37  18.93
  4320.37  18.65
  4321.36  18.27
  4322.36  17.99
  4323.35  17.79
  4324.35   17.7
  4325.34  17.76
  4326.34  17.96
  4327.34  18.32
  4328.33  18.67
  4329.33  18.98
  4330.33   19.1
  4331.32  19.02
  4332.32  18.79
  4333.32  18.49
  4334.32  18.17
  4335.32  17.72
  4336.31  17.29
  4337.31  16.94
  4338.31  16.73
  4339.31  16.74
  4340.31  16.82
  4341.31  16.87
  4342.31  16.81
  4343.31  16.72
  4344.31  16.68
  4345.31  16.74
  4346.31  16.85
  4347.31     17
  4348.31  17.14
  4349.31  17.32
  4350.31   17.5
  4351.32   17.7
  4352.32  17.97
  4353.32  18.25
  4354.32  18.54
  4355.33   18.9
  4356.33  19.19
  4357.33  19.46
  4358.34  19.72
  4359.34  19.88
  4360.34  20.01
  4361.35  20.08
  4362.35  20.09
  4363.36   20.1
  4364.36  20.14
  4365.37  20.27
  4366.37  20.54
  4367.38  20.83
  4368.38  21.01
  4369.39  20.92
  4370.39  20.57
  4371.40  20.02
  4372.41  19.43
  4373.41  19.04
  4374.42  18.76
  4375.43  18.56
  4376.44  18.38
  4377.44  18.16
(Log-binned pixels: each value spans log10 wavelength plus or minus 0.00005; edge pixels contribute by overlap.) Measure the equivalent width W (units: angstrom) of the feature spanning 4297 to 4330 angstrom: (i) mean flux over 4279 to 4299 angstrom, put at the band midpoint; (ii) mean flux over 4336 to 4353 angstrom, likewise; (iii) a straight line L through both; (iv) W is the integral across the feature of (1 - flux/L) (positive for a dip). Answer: 0.61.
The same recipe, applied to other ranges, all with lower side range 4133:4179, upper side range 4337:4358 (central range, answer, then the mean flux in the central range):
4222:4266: -2.3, 18.5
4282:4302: 0.1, 17.4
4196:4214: -1.0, 18.6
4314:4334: -1.1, 18.5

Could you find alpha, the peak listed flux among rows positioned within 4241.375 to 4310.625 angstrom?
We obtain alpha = 19.73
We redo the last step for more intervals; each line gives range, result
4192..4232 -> 19.71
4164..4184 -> 18.55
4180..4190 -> 18.97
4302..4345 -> 19.1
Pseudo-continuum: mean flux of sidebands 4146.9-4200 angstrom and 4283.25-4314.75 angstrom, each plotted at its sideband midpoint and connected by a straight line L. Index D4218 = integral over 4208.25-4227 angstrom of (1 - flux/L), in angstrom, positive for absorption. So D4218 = -0.8 angstrom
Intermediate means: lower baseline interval 17.9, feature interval 18.3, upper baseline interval 17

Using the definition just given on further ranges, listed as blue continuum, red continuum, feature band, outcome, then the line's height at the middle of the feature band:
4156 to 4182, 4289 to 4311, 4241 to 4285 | -4.10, 16.8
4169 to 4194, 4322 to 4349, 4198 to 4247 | -2.18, 17.9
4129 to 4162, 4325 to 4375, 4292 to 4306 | 1.51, 18.4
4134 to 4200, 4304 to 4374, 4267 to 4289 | -0.20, 18.1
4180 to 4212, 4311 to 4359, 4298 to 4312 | 1.64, 18.1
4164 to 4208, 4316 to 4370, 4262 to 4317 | 2.36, 18.4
